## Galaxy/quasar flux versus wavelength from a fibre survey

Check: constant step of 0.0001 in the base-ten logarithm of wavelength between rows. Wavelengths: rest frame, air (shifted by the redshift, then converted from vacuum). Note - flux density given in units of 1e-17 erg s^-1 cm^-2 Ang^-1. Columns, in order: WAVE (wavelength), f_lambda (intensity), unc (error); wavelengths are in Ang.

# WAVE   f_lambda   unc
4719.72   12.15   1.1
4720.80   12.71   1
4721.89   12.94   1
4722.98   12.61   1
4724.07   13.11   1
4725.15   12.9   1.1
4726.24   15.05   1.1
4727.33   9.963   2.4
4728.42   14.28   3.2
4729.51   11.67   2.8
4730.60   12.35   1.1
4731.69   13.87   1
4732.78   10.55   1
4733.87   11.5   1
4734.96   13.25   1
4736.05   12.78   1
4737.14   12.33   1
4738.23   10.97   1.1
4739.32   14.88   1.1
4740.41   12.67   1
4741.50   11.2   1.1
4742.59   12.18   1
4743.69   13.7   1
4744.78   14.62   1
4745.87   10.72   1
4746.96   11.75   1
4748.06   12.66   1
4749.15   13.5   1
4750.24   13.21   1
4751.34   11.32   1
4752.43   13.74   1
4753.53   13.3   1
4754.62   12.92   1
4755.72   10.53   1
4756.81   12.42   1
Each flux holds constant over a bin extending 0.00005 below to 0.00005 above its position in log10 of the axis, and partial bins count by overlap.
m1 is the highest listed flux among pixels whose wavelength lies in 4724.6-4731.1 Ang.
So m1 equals 15.05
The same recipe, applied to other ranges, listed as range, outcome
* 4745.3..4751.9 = 13.5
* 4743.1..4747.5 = 14.62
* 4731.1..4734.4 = 13.87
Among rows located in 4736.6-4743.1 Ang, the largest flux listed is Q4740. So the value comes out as 14.88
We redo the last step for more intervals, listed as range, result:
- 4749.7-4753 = 13.74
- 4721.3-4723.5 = 12.94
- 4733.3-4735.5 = 13.25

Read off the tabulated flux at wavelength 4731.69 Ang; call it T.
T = 13.87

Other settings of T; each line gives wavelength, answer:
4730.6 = 12.35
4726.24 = 15.05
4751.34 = 11.32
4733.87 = 11.5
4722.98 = 12.61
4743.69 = 13.7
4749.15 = 13.5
